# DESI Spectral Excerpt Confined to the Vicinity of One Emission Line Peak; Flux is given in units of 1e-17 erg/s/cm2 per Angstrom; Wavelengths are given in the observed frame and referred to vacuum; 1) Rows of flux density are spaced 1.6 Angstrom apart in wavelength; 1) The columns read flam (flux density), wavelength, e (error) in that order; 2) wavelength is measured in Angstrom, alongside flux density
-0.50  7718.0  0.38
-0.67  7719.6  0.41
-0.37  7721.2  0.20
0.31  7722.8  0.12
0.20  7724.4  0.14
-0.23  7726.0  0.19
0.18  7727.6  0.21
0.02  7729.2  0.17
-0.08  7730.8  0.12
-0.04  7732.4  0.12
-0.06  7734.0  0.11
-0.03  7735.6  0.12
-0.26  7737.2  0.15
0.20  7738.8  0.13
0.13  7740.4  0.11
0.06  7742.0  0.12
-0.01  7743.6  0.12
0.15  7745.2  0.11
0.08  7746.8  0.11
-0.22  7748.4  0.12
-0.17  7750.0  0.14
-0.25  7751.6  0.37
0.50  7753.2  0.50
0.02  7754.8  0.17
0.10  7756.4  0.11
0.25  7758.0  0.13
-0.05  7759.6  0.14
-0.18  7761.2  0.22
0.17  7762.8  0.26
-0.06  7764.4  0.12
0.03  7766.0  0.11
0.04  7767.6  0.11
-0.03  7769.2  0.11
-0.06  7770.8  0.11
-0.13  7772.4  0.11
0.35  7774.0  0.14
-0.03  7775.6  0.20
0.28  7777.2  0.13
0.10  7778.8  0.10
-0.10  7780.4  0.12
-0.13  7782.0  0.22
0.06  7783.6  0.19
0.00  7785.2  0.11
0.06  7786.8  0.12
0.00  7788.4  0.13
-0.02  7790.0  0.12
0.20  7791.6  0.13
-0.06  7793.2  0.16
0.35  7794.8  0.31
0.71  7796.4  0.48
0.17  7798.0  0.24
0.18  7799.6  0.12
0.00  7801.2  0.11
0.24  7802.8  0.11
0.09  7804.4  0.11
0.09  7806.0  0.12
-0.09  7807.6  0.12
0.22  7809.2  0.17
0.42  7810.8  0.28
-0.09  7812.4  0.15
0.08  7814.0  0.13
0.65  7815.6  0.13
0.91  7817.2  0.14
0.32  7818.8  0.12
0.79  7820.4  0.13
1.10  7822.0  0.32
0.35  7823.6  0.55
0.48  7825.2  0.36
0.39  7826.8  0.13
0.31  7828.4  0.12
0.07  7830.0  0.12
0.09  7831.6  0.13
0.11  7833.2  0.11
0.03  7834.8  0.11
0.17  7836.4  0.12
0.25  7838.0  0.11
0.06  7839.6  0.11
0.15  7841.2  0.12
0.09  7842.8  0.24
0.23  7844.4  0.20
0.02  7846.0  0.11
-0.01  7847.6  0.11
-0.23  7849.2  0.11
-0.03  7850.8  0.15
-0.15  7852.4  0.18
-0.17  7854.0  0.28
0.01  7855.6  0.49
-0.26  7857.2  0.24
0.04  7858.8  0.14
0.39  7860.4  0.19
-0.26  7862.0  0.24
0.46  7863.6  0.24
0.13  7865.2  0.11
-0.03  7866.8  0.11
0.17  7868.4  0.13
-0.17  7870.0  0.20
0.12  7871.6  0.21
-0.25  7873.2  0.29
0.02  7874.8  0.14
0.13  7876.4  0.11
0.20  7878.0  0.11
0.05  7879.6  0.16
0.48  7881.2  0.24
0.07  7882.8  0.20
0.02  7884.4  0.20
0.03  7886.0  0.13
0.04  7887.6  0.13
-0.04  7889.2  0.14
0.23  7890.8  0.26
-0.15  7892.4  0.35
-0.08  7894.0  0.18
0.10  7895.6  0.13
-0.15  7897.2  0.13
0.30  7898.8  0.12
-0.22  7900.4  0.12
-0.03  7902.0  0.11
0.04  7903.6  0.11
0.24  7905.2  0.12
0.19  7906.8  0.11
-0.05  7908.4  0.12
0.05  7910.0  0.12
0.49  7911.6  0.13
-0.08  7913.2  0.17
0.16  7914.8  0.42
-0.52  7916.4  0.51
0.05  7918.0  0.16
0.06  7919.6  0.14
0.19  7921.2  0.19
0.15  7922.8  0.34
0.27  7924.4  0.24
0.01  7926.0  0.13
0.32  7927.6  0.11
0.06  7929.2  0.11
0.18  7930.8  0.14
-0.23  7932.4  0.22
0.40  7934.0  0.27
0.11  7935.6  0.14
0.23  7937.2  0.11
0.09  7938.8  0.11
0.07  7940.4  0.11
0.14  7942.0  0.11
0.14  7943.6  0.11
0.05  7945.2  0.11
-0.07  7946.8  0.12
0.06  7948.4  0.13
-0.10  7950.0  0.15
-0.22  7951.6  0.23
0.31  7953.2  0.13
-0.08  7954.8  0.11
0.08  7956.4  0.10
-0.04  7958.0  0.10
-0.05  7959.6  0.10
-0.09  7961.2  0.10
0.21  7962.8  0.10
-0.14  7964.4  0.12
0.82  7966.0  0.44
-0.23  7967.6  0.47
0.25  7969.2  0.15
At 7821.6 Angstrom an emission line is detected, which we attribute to [O II]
